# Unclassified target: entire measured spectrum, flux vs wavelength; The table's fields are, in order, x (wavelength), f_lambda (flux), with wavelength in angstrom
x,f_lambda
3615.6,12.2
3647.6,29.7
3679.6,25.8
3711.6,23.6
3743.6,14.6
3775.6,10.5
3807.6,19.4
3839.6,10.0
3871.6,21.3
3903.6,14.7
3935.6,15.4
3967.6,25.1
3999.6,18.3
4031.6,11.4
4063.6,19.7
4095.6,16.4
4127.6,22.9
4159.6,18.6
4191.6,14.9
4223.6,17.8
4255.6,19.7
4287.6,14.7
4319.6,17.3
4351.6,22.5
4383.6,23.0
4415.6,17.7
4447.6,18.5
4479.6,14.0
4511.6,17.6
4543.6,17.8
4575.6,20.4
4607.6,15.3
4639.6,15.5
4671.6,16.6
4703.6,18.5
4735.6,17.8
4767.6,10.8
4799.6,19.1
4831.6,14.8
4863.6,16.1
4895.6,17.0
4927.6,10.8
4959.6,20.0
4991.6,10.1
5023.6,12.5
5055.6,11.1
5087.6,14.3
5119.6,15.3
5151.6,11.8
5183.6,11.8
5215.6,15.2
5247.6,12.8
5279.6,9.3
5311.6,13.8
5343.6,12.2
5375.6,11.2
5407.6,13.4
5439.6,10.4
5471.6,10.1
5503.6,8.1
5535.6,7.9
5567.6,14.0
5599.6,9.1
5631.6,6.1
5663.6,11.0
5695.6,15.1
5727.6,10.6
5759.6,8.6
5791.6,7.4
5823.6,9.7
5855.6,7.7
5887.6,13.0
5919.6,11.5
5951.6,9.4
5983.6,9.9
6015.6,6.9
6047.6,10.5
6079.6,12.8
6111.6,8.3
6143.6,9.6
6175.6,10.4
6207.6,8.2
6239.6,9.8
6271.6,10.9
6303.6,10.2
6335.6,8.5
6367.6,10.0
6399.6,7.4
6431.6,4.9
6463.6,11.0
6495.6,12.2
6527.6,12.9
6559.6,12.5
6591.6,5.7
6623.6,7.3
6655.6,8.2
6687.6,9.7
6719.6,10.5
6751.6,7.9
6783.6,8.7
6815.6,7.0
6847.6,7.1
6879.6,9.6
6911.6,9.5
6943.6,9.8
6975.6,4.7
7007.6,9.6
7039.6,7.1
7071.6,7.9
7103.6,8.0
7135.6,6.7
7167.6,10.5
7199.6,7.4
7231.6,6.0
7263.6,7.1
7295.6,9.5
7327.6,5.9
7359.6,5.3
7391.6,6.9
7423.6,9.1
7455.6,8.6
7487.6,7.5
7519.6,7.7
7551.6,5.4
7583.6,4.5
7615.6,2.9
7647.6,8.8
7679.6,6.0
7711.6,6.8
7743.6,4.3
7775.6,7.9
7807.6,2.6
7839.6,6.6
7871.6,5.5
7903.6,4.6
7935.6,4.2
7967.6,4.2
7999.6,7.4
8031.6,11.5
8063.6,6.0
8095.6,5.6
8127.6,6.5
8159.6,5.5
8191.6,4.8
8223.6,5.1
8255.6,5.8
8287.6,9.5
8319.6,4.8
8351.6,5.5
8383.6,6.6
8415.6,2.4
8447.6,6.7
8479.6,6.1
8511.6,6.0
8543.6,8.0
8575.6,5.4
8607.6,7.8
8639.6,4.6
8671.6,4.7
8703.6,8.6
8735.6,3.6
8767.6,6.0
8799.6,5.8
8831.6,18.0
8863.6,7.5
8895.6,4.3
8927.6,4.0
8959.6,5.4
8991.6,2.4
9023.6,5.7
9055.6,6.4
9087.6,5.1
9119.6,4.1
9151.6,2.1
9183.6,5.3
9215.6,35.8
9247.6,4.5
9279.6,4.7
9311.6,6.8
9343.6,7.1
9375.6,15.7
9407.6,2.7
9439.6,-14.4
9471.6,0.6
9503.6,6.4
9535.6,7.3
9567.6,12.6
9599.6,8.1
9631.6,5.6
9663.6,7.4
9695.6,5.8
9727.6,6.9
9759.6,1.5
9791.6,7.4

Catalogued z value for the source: 1.47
